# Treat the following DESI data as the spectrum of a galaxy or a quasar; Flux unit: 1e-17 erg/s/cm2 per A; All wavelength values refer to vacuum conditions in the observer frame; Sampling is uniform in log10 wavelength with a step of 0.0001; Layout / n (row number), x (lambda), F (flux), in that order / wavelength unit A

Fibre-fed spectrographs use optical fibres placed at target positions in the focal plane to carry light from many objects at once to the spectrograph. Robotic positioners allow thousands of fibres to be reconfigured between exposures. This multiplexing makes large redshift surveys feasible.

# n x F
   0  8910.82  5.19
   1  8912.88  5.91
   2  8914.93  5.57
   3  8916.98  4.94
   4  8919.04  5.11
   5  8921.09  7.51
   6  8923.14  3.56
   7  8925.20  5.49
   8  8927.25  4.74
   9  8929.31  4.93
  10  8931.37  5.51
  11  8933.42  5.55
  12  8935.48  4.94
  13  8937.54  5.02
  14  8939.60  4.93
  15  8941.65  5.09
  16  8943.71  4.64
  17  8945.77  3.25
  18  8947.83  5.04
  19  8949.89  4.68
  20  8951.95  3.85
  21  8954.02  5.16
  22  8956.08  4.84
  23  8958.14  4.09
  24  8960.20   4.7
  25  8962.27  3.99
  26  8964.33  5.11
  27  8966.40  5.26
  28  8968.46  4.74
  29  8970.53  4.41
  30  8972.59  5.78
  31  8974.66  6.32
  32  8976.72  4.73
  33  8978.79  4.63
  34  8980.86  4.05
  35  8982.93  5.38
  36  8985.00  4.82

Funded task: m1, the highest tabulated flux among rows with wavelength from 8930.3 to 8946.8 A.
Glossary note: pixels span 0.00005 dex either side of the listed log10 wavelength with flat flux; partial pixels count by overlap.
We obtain 5.55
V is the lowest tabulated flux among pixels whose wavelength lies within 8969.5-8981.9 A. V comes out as 4.05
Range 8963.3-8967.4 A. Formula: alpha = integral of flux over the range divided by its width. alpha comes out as 5.18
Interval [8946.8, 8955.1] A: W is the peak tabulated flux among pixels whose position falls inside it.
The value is 5.16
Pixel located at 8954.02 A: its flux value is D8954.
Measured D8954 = 5.16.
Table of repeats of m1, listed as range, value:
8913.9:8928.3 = 7.51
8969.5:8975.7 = 6.32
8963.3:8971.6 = 5.26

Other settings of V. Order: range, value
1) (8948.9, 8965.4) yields 3.85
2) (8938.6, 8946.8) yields 3.25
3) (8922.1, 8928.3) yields 3.56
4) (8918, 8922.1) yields 5.11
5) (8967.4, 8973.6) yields 4.41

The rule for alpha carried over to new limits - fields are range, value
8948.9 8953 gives 4.26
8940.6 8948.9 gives 4.51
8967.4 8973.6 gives 4.98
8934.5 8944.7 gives 4.93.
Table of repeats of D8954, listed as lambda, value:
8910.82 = 5.19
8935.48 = 4.94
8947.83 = 5.04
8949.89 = 4.68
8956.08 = 4.84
